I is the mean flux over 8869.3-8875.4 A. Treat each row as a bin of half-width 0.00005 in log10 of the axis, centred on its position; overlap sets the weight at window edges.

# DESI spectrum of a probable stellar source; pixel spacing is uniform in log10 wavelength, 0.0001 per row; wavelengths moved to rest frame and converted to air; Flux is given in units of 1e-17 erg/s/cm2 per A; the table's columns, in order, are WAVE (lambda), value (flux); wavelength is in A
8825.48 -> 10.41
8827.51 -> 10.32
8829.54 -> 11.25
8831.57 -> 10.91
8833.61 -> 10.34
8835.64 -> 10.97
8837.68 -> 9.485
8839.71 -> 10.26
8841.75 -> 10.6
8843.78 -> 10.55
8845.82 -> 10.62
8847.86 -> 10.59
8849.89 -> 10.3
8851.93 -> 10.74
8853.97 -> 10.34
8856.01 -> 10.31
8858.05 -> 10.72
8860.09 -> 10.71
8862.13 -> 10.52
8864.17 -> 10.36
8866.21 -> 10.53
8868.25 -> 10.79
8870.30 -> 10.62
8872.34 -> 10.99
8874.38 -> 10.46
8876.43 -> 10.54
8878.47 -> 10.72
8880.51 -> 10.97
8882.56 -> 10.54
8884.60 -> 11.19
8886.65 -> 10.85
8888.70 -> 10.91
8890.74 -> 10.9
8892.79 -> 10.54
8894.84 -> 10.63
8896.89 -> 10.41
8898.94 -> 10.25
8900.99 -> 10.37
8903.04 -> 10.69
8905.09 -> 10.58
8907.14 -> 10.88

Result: 10.7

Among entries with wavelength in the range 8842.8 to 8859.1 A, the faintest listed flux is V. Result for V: 10.3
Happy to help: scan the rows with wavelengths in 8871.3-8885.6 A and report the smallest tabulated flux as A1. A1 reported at 10.46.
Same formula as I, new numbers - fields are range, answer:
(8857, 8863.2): 10.6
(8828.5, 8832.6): 11.1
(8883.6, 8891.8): 11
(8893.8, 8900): 10.4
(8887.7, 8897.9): 10.7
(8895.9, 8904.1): 10.4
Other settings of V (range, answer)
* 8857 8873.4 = 10.36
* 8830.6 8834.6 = 10.34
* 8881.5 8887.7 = 10.54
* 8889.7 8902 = 10.25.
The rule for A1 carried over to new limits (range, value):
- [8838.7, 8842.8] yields 10.26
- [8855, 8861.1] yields 10.31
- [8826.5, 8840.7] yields 9.485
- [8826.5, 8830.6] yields 10.32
